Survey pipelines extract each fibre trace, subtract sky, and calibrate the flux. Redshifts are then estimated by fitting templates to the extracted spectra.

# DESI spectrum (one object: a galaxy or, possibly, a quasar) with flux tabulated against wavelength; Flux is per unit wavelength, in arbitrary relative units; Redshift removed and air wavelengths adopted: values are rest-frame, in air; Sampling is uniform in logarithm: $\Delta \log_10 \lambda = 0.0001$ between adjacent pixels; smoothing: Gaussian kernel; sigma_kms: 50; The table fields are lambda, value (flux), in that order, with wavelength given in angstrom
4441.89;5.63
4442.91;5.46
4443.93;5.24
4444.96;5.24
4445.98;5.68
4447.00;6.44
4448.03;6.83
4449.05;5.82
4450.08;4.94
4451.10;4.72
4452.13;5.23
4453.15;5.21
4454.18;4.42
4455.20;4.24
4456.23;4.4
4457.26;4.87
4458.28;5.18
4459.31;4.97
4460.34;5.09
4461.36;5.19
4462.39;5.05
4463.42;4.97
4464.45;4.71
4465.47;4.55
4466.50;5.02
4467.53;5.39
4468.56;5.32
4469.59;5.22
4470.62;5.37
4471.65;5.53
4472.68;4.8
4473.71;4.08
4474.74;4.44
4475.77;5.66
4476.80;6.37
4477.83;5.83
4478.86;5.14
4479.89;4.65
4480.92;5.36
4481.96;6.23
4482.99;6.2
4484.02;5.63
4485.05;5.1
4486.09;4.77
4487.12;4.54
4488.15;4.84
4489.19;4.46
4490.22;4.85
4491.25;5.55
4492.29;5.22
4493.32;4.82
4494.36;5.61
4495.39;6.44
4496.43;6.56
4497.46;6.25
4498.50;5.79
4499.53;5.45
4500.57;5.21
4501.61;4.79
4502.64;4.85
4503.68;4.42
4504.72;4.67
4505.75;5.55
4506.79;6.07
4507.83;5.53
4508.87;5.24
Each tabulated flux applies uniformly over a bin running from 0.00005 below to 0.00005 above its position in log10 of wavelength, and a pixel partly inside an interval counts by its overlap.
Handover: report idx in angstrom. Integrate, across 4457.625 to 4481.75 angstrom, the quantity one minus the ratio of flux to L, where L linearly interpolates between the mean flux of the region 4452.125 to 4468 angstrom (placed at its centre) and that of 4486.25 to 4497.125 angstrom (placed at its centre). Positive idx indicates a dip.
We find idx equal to -0.6 angstrom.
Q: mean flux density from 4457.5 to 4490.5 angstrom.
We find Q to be 5.14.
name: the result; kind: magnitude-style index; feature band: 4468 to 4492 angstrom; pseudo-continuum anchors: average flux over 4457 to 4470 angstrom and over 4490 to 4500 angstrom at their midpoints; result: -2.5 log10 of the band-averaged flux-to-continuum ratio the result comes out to 0.033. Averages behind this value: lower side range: 5.04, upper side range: 5.68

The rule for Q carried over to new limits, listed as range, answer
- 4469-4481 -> 5.2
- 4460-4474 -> 5.04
